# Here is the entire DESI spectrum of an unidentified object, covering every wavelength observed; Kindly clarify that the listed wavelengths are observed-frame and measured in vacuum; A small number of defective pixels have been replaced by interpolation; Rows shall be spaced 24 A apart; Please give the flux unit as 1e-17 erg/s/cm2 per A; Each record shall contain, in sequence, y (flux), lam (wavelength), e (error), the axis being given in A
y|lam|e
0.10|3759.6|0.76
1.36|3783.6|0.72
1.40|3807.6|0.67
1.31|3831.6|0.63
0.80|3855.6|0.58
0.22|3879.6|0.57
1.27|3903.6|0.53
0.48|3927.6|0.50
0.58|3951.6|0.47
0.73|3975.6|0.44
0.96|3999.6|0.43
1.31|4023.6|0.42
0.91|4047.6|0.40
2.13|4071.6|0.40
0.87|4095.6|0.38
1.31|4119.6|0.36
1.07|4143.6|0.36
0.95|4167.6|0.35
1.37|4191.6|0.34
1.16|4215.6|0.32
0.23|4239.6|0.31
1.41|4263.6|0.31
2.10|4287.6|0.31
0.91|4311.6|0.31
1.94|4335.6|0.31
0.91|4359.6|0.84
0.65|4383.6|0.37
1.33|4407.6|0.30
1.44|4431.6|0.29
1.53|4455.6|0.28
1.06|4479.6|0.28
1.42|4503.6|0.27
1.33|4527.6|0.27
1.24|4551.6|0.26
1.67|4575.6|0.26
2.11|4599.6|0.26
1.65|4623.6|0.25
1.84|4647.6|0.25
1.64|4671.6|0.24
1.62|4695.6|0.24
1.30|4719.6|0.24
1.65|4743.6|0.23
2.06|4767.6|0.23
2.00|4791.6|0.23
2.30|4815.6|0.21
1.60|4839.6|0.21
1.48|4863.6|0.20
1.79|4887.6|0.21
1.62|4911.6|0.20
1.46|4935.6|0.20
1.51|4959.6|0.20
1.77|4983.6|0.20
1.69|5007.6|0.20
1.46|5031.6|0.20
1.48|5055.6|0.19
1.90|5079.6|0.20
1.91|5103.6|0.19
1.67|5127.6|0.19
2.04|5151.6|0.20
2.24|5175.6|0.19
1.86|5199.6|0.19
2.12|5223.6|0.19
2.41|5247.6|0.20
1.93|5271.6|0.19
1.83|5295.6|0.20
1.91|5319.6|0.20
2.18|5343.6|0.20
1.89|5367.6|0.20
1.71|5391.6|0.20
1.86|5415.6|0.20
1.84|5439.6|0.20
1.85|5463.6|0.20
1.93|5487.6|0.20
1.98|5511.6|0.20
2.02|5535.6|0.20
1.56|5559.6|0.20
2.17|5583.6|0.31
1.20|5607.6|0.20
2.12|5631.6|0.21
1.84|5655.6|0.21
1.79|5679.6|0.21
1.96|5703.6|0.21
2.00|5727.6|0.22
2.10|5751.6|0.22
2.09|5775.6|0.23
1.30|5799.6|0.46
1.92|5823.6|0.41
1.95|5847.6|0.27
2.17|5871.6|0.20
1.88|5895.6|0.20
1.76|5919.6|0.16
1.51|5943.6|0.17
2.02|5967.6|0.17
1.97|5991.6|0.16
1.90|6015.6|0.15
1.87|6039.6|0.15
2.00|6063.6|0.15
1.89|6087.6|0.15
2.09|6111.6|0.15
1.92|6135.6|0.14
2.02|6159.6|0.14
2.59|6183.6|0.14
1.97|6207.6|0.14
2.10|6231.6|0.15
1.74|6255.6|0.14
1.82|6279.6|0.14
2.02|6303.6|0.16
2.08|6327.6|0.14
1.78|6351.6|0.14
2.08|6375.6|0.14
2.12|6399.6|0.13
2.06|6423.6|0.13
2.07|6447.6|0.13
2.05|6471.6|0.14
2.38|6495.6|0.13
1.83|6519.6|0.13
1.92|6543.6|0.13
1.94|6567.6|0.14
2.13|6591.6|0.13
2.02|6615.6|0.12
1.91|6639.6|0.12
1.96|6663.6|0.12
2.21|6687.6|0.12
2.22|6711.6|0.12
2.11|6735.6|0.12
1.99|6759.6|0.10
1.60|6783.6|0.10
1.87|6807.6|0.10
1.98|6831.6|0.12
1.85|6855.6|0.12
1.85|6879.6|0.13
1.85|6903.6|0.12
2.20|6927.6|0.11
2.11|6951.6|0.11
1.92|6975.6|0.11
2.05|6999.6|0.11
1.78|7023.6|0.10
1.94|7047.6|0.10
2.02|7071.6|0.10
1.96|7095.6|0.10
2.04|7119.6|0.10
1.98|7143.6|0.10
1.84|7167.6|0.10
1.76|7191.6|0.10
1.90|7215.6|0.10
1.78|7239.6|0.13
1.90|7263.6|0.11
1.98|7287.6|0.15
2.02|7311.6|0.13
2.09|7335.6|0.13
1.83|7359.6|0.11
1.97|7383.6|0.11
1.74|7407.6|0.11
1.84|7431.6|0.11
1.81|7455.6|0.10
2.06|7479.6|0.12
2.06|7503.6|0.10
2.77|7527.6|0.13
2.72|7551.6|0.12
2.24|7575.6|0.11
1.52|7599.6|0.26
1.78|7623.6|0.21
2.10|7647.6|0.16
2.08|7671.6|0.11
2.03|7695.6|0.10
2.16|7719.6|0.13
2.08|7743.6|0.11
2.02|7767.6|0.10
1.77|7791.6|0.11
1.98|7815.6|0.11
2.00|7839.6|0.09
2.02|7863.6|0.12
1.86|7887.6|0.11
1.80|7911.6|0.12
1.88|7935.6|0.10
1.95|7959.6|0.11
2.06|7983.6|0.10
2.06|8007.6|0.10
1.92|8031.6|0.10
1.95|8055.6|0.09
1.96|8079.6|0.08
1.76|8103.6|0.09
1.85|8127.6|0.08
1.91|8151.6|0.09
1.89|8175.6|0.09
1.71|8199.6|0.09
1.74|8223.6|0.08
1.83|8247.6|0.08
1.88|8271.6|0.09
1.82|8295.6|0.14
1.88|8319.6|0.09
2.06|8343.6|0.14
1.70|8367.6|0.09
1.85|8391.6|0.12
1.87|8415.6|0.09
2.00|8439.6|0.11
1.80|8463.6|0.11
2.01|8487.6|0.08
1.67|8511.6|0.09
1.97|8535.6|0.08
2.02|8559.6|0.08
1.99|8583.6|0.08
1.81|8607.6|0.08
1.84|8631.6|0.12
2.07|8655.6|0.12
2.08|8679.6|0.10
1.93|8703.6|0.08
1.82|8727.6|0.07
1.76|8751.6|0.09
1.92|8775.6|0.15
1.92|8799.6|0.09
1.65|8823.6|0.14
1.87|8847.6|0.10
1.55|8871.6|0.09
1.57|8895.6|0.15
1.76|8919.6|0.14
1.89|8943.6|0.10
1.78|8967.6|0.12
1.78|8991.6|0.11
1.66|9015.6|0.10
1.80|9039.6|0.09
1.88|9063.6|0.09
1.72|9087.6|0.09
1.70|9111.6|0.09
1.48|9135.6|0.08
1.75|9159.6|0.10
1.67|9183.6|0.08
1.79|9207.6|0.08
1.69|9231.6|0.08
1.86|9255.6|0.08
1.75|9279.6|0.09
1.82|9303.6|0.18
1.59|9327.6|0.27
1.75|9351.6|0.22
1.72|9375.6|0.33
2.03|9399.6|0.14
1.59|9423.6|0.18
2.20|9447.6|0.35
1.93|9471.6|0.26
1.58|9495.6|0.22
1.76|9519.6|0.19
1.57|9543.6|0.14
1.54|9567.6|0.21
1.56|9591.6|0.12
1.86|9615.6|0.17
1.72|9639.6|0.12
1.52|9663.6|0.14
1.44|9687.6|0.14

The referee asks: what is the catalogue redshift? 0.15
